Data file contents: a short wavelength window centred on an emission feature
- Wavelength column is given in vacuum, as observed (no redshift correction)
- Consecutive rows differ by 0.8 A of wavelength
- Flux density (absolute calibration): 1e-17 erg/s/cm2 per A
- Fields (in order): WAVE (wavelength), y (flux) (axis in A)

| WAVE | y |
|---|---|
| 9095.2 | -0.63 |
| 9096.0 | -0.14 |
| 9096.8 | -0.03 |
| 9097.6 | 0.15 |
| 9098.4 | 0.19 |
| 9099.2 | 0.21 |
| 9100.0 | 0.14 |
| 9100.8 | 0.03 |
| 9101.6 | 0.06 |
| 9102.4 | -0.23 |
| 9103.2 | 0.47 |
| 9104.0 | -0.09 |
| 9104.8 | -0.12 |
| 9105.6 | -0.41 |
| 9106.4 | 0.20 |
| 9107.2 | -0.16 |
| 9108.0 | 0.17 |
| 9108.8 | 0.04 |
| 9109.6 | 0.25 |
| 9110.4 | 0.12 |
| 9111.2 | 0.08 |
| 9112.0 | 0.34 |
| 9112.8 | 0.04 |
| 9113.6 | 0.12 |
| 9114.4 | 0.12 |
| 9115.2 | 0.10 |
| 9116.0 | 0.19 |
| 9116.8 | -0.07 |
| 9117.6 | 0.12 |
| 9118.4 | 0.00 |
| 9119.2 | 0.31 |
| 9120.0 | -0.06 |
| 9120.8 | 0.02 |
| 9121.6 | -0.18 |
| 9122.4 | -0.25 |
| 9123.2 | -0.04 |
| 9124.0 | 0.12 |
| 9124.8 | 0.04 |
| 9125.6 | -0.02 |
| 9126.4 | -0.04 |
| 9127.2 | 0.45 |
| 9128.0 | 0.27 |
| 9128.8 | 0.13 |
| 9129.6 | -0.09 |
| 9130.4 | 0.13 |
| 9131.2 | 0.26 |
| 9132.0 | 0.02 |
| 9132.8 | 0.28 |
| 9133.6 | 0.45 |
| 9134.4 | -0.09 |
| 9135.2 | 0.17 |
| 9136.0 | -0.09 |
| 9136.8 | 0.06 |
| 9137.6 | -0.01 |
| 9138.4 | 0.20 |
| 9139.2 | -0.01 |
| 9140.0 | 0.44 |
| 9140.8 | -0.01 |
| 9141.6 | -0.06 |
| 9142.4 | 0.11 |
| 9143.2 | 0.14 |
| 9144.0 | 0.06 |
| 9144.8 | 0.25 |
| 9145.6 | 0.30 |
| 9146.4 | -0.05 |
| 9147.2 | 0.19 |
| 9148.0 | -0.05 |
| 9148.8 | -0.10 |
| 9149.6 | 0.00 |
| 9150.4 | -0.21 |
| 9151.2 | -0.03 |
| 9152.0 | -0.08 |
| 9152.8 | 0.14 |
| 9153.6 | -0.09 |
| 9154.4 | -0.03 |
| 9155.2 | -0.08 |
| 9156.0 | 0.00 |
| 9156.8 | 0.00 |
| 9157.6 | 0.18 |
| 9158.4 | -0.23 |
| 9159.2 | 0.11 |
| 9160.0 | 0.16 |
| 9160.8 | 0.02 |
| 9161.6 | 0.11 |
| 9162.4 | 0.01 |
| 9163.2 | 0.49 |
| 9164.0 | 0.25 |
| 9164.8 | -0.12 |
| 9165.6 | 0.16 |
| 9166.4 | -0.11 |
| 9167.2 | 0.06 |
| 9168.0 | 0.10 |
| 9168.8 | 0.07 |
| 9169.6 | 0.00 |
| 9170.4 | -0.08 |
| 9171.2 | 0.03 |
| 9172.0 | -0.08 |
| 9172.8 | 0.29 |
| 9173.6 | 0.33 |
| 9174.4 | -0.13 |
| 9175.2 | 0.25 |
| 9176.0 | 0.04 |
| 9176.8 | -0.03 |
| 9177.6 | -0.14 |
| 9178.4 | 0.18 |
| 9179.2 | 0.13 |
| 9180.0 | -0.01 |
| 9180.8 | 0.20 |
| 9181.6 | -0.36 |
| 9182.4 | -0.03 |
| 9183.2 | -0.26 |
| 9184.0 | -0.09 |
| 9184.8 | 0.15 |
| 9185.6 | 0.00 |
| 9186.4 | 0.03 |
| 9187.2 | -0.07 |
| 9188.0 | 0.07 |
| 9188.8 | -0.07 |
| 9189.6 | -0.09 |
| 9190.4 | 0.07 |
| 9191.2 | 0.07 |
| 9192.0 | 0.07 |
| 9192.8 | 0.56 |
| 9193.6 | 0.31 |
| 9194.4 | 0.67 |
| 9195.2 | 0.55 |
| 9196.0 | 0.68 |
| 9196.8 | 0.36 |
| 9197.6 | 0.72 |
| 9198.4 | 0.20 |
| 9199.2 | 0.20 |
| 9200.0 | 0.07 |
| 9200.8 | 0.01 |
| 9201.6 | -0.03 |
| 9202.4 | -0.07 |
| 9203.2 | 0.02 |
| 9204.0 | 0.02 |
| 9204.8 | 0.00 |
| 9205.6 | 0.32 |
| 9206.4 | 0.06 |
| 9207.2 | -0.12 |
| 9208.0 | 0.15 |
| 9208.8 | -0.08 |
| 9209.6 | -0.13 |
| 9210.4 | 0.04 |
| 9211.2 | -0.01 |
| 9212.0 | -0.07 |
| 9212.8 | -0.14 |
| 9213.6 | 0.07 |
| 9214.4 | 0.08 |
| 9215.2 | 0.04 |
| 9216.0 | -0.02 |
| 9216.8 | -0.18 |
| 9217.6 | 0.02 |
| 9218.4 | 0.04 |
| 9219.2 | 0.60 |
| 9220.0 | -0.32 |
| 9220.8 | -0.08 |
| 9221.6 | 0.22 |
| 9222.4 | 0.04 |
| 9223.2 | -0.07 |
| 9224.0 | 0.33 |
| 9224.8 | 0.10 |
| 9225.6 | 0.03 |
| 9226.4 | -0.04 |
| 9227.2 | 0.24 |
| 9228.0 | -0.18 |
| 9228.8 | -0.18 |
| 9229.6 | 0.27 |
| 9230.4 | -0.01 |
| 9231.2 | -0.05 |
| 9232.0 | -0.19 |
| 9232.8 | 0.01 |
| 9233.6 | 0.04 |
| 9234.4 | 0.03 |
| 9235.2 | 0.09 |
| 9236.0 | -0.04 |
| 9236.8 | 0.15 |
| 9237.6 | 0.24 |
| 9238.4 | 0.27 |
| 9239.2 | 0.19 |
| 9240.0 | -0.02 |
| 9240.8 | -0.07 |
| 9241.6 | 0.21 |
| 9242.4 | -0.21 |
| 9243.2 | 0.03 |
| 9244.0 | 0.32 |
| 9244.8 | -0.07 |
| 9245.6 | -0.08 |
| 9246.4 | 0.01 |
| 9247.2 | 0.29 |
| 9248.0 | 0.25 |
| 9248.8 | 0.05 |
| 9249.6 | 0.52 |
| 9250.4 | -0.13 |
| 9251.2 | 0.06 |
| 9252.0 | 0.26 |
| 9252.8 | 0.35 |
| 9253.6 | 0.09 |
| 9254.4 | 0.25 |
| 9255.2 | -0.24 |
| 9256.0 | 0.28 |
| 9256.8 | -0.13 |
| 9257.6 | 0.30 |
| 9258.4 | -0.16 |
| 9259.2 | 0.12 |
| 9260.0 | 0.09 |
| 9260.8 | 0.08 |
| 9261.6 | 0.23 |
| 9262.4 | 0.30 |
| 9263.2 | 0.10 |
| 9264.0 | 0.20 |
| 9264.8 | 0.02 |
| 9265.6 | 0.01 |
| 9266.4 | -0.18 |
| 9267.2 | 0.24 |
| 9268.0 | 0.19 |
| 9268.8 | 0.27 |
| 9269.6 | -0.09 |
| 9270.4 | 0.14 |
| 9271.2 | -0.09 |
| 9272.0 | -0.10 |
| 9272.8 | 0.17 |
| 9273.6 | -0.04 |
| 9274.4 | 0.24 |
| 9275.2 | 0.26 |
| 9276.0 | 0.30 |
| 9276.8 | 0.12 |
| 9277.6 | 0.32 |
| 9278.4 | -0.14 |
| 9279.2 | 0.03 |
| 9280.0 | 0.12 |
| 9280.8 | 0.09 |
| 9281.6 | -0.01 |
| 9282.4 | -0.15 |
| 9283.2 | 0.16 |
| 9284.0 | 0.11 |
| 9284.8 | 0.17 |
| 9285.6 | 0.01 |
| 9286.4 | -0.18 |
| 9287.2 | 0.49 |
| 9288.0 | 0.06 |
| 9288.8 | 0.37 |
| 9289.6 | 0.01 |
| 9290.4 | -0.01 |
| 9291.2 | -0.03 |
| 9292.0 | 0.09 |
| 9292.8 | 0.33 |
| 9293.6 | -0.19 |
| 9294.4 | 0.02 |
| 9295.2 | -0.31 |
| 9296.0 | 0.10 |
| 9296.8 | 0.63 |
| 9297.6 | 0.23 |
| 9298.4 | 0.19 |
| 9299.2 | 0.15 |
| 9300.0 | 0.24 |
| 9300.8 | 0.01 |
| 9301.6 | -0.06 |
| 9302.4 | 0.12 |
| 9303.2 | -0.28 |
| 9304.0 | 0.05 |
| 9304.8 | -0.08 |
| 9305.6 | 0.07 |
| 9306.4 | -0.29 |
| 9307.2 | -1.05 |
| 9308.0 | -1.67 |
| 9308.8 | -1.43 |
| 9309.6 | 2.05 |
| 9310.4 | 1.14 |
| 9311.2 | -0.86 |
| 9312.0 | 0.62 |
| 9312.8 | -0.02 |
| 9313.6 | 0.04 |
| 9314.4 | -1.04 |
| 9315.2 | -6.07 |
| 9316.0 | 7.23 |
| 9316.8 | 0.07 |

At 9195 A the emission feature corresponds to H-beta 4861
